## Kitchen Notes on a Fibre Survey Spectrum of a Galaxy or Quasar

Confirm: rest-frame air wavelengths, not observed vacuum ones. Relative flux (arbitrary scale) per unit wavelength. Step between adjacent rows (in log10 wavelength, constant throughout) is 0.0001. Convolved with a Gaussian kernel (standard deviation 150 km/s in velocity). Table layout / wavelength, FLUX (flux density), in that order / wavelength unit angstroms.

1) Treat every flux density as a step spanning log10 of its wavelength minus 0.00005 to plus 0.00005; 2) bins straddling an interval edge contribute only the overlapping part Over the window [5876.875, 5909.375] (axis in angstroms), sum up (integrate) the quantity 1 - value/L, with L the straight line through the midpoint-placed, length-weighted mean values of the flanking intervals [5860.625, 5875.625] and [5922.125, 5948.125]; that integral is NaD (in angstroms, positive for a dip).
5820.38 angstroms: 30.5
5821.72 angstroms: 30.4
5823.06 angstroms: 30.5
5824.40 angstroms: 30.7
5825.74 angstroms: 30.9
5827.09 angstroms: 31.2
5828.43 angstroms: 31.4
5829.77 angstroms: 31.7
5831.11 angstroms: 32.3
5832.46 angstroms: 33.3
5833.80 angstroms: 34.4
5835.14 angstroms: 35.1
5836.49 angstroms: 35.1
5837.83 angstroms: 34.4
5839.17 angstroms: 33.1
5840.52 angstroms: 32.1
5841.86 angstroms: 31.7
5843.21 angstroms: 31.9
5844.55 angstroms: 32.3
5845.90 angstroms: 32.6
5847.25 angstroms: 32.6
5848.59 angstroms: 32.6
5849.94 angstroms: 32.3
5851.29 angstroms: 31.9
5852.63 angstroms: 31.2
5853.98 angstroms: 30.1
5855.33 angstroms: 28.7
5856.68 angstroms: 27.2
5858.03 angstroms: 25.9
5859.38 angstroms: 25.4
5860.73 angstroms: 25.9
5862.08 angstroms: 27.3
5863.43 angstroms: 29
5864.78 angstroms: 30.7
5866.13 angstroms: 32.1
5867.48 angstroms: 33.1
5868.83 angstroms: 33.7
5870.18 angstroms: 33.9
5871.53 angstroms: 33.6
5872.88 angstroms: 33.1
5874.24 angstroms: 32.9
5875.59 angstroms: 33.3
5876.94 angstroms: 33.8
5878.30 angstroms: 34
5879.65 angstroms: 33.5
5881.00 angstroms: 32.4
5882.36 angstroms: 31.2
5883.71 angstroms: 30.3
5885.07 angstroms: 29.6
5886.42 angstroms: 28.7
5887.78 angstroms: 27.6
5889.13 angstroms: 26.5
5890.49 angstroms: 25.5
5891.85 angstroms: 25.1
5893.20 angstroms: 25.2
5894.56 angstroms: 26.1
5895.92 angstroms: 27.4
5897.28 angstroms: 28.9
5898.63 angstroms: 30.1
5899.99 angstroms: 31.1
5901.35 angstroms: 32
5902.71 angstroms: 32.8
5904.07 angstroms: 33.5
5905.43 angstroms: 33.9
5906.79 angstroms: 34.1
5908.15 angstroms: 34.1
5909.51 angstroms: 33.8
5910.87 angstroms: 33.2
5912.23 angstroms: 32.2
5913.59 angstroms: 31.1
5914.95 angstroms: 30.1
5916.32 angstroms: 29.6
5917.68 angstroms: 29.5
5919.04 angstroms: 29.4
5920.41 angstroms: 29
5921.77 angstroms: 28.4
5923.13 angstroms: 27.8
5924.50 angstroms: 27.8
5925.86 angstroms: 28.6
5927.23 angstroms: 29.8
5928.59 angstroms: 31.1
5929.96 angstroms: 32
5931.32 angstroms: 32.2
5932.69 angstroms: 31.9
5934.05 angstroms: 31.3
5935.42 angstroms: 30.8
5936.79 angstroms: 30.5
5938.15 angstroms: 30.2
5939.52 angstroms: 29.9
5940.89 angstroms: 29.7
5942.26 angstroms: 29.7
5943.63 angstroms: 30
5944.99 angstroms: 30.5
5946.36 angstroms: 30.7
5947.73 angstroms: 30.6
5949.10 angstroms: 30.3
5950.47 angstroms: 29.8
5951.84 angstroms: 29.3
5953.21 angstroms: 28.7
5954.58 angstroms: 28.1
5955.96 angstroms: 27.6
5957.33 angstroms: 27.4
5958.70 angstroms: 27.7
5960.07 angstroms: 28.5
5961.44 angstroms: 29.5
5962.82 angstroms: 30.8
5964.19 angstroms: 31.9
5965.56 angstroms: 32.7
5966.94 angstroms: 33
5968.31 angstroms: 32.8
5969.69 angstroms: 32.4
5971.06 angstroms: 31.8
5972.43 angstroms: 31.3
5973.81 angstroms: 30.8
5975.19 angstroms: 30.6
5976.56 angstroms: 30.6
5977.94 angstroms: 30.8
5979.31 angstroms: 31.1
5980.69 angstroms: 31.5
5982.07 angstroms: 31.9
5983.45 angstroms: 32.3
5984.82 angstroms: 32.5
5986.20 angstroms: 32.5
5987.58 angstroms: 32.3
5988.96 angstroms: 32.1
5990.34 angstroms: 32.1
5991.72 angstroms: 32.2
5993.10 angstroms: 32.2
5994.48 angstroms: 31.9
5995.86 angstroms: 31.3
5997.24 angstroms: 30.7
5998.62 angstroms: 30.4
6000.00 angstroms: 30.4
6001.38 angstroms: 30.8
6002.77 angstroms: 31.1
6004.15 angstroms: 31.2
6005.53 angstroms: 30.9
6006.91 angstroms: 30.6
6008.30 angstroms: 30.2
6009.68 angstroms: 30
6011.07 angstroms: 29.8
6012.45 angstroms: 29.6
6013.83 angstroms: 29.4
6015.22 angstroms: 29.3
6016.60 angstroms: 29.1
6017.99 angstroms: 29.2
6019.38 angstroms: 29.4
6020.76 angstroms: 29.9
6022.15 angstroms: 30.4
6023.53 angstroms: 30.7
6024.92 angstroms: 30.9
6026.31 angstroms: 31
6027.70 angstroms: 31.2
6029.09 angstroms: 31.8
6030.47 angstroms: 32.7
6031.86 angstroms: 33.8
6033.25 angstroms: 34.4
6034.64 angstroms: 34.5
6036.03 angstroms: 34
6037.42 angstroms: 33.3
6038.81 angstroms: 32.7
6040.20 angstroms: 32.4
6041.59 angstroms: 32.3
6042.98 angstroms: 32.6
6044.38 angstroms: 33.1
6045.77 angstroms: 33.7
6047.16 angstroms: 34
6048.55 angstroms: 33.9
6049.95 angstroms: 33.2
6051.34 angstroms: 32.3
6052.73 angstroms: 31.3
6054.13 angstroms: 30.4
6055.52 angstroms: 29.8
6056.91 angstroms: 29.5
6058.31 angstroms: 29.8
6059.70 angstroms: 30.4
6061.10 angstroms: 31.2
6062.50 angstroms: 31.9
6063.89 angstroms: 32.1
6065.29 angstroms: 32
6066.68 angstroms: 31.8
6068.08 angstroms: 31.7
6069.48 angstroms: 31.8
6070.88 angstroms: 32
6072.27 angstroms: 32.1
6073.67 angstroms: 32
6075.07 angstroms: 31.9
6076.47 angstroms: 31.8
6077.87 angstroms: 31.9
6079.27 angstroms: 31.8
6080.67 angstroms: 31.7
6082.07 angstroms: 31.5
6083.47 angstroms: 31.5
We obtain 0.9 angstroms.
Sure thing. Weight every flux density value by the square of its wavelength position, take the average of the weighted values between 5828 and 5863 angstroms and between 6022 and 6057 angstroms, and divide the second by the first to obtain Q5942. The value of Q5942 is 1.11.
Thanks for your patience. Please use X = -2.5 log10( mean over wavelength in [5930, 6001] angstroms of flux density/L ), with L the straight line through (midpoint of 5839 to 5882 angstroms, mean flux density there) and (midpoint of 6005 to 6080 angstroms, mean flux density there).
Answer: 0.02 mag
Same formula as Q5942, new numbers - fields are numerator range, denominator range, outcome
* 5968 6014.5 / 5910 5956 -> 1.06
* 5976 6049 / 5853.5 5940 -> 1.08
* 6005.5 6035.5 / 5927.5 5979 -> 1.04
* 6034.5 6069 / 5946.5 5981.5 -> 1.09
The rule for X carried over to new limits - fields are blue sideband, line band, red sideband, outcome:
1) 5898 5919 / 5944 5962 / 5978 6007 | 0.093 mag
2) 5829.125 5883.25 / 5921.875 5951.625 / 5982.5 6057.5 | 0.051 mag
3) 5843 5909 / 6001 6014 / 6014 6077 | 0.039 mag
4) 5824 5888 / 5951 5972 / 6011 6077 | 0.050 mag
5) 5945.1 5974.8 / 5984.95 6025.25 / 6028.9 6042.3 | 0.045 mag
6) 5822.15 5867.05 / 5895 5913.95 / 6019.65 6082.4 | -0.020 mag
